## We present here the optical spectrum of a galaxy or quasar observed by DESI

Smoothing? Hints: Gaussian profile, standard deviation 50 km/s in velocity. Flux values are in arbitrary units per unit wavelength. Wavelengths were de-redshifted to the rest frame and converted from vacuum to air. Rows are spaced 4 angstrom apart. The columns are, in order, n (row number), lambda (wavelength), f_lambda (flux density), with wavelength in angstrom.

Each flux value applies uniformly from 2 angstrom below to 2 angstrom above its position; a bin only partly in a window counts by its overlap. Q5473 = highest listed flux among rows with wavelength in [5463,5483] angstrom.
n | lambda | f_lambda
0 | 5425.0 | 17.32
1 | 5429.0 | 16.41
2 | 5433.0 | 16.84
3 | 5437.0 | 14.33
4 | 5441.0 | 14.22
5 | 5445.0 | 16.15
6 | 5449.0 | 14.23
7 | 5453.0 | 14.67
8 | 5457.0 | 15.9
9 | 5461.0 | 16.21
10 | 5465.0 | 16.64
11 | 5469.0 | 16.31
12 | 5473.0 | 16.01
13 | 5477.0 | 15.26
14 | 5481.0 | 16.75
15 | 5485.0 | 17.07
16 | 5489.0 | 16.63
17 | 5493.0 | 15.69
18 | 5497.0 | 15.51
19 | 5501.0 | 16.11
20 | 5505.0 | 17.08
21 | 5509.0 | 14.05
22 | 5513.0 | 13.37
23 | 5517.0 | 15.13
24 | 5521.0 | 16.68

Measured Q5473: 16.75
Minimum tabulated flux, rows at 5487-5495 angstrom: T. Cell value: 15.69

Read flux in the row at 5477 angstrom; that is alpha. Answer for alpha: 15.26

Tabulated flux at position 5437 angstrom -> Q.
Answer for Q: 14.33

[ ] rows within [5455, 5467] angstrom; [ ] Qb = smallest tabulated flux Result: 15.9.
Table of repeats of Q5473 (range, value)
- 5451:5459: 15.9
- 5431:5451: 16.84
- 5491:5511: 17.08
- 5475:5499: 17.07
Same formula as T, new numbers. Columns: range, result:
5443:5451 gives 14.23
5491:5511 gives 14.05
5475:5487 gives 15.26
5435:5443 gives 14.22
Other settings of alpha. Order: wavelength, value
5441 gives 14.22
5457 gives 15.9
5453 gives 14.67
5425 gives 17.32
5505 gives 17.08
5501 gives 16.11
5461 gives 16.21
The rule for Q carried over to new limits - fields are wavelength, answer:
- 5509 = 14.05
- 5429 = 16.41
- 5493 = 15.69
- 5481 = 16.75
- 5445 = 16.15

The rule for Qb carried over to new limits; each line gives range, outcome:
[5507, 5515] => 13.37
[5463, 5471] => 16.31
